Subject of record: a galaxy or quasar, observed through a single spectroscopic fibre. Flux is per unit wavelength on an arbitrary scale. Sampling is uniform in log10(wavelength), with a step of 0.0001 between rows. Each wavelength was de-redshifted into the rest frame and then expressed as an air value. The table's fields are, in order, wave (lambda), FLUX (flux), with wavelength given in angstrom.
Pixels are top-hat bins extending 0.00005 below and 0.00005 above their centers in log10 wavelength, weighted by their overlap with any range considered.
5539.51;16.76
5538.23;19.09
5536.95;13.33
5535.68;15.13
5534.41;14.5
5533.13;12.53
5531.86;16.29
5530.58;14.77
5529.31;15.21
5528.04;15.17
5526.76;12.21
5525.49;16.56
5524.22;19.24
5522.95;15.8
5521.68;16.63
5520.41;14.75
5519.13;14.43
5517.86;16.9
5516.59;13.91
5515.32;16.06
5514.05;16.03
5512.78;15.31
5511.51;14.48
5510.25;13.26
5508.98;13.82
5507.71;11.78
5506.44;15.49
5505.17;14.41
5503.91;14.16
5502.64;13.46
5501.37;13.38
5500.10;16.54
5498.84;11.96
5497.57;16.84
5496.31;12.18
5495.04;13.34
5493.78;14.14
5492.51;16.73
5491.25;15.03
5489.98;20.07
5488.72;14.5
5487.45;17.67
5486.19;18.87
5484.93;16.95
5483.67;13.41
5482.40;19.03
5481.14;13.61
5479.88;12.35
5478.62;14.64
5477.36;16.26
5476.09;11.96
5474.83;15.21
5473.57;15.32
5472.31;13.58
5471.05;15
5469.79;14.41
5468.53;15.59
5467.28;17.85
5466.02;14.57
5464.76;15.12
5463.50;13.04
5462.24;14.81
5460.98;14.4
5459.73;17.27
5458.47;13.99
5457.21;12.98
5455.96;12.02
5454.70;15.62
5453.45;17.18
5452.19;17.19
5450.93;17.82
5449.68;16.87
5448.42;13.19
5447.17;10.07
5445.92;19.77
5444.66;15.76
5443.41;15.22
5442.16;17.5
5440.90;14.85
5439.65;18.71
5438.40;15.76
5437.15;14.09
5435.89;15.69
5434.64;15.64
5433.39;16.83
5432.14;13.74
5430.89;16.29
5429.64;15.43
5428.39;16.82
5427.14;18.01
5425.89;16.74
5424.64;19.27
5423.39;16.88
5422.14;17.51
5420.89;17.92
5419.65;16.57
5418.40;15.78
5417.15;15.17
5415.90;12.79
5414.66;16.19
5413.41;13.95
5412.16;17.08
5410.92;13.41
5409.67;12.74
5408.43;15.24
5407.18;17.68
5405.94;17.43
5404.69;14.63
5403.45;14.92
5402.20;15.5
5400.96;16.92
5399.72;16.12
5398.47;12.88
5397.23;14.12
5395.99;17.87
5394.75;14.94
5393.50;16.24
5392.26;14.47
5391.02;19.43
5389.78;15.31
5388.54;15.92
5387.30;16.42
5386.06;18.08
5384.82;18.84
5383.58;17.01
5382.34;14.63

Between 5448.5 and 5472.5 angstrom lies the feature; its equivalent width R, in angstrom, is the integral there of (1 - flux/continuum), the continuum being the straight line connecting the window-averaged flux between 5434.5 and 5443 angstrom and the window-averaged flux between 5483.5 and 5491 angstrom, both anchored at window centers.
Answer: 1.8 angstrom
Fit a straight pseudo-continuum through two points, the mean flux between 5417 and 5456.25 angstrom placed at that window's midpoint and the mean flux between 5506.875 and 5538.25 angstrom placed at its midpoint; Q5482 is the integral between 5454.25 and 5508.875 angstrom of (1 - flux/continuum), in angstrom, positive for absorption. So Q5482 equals 2.5 angstrom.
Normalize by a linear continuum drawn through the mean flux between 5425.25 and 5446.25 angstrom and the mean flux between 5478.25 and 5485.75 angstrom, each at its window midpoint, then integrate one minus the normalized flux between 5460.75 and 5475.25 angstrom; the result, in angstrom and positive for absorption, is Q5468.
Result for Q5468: 0.5 angstrom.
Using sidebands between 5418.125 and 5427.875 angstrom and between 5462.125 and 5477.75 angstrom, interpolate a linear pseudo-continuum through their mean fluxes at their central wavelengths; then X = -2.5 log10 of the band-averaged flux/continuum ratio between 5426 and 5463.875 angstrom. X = 0.04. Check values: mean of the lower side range 17.4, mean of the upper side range 14.8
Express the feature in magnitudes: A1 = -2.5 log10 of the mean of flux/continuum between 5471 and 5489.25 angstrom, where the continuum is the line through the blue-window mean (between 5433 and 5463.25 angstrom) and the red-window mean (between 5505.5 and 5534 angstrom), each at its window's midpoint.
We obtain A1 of 0.00 mag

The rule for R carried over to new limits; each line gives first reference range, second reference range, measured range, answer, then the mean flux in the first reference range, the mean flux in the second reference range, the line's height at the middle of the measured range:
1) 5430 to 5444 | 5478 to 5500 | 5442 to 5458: 0.3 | 15.8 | 15.4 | 15.7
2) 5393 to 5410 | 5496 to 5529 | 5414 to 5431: -1.2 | 15.6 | 14.8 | 15.4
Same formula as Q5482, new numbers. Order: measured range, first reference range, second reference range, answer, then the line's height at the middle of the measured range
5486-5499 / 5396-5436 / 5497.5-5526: -0.4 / 15.1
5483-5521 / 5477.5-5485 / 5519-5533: 0.5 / 15.2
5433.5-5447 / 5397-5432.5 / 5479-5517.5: -0.5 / 15.6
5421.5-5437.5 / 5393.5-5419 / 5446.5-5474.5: -1.4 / 15.1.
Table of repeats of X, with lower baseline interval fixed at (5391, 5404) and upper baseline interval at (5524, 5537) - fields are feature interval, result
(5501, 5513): 0.08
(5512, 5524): -0.05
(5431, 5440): -0.02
